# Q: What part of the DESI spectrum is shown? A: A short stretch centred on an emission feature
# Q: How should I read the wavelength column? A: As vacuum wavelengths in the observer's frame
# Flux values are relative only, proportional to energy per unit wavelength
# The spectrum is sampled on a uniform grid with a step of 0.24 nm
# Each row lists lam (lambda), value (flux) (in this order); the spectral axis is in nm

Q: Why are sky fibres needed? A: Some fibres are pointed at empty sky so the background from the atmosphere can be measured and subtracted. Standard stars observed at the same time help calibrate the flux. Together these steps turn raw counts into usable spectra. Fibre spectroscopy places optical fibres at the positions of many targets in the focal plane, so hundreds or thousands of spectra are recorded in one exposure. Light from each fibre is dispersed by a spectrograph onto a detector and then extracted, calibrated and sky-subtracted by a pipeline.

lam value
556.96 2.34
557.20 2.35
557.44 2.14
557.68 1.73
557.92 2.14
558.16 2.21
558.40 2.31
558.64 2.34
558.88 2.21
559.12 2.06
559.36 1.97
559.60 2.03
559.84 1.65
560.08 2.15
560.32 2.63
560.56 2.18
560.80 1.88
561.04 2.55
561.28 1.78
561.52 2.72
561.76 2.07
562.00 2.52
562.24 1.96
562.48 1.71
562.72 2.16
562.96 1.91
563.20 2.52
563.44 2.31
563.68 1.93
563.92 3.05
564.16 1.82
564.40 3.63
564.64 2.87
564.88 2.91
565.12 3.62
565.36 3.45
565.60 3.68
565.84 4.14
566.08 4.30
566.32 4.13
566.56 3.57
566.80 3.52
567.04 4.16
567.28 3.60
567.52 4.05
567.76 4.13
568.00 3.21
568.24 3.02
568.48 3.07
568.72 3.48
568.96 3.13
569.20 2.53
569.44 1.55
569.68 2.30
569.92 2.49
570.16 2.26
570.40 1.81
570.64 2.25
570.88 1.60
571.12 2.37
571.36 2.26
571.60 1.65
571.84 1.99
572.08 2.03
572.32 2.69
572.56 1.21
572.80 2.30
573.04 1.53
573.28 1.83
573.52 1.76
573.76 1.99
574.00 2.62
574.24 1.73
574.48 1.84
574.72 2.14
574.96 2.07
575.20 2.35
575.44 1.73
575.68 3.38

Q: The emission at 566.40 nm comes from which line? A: Mg II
